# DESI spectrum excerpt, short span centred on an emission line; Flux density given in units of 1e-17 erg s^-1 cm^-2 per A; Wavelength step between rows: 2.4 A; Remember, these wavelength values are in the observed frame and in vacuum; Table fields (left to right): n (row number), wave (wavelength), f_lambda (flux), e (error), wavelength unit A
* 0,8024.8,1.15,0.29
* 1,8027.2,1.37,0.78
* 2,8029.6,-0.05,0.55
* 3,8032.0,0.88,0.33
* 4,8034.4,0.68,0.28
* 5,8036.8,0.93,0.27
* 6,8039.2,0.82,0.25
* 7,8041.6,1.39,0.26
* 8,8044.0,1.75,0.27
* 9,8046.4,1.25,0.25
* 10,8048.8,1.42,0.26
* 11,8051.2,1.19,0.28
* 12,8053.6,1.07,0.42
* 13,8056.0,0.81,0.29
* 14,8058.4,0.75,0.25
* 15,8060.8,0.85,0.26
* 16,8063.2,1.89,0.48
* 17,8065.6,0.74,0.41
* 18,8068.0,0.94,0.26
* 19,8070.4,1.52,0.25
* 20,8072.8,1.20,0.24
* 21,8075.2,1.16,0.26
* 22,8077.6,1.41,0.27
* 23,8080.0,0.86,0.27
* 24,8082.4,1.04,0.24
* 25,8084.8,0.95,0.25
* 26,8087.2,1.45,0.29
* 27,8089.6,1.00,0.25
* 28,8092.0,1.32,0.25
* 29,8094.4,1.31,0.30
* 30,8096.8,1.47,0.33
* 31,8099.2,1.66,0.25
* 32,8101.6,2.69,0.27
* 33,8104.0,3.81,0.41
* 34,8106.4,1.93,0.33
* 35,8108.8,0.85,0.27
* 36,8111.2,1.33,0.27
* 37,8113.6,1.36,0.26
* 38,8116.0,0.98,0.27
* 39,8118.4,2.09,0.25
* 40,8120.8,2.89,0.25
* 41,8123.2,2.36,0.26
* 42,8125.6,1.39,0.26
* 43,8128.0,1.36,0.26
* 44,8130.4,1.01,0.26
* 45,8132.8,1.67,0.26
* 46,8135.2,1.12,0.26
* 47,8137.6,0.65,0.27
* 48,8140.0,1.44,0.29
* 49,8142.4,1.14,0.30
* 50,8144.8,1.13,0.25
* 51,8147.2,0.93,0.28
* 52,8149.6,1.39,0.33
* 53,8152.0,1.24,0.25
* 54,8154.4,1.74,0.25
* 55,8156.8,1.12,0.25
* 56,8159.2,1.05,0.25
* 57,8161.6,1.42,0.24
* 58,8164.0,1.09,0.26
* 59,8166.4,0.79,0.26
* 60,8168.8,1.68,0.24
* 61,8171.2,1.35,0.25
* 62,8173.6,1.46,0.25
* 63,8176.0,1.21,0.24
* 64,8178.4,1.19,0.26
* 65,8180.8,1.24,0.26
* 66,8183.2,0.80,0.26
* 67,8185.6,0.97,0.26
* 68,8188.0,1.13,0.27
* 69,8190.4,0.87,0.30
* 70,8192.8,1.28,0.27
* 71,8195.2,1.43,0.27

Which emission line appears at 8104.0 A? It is [S II]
